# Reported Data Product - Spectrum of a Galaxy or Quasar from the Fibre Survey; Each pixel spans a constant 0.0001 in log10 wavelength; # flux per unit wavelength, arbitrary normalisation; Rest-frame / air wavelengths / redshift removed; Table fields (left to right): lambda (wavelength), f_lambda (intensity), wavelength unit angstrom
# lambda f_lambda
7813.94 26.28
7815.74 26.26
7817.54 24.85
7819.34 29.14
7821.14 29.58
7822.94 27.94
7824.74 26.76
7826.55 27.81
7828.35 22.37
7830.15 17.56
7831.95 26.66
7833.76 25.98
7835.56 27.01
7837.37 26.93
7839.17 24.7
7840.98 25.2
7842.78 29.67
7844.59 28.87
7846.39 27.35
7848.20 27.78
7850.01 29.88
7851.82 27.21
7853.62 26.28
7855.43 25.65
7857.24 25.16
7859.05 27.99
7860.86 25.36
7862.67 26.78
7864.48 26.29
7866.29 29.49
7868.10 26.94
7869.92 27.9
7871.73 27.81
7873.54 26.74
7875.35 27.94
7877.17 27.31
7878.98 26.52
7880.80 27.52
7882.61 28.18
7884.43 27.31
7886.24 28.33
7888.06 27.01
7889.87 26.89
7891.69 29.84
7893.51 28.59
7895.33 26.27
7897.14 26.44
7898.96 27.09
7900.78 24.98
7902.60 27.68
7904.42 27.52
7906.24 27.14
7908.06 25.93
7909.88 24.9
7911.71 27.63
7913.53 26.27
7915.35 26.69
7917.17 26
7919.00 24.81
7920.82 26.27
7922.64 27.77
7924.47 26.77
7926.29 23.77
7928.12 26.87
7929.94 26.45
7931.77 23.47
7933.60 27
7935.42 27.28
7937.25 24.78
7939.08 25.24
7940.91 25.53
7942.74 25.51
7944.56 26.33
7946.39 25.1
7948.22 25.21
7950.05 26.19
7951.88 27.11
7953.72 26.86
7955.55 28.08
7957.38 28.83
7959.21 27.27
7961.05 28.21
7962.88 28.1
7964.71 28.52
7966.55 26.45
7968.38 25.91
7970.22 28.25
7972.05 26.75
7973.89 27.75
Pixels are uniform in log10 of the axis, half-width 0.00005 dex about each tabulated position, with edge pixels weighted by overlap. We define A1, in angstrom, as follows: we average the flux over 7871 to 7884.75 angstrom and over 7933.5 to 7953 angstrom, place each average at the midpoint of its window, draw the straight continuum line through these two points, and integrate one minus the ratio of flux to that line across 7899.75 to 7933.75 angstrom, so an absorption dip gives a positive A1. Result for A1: 0.41 angstrom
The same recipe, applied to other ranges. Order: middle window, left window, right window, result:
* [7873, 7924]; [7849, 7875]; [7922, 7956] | -0.7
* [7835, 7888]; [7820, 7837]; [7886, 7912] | -1.7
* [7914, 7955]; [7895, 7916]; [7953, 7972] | 1.7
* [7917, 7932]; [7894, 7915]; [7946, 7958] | 0.4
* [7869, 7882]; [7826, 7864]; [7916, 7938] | -0.6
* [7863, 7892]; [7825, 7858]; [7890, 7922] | -1.2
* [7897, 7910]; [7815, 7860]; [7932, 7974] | 0.1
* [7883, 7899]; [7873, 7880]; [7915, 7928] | -0.5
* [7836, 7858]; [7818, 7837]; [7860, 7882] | -0.4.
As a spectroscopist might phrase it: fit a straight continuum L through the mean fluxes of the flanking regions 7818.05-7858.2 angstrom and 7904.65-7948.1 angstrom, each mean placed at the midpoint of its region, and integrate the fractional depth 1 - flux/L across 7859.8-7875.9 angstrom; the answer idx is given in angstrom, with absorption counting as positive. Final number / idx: -0.5 angstrom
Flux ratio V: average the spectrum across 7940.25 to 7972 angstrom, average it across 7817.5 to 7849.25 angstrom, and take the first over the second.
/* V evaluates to 1.0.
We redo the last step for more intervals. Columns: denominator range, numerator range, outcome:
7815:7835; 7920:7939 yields 1.00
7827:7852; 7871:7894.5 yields 1.06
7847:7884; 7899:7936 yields 0.96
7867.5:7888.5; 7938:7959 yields 0.96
